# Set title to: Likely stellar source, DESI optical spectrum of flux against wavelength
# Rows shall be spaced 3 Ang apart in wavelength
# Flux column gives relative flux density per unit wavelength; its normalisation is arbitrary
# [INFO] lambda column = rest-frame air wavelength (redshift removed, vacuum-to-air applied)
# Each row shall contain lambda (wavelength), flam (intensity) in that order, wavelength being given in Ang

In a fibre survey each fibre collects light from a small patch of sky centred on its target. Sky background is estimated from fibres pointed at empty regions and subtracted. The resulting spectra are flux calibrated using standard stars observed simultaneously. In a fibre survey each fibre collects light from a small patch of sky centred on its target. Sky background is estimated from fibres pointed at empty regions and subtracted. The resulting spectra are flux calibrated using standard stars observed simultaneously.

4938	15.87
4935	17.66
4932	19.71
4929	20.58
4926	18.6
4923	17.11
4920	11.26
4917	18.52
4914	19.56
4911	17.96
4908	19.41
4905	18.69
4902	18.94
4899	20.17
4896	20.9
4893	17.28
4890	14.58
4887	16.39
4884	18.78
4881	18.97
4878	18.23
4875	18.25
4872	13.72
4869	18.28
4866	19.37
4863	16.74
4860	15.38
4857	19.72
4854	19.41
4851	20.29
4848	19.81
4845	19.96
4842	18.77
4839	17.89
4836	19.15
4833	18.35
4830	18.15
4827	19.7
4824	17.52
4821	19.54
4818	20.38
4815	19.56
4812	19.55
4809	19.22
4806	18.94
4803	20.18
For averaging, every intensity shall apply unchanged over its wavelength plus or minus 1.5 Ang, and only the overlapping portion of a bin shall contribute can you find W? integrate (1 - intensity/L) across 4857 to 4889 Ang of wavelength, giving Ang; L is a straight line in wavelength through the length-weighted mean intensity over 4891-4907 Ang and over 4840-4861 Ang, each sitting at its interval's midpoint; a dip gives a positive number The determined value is 2.7 Ang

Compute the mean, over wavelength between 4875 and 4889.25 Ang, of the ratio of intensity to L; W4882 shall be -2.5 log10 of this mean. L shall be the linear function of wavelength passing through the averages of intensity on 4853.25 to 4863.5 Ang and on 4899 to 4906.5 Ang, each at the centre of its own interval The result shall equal 0.03 mag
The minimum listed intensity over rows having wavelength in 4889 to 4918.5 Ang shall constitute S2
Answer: 14.58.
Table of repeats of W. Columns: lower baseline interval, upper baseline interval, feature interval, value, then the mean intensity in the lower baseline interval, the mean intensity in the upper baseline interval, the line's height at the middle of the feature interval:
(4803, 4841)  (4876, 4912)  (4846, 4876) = 0.9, 19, 18.4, 18.7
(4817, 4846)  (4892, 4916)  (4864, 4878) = 1.1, 18.9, 19.1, 19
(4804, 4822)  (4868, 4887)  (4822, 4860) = -0.5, 19.5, 17.6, 18.7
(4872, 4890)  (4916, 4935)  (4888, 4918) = -1.8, 17.5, 17.6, 17.5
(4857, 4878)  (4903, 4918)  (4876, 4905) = -0.3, 17.2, 18.8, 18.1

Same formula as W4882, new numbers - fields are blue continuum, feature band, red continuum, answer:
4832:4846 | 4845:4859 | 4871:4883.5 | -0.07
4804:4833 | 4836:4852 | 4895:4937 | -0.02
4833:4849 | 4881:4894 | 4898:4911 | 0.13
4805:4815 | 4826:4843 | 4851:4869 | 0.01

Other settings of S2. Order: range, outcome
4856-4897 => 13.72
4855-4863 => 15.38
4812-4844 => 17.52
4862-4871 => 16.74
